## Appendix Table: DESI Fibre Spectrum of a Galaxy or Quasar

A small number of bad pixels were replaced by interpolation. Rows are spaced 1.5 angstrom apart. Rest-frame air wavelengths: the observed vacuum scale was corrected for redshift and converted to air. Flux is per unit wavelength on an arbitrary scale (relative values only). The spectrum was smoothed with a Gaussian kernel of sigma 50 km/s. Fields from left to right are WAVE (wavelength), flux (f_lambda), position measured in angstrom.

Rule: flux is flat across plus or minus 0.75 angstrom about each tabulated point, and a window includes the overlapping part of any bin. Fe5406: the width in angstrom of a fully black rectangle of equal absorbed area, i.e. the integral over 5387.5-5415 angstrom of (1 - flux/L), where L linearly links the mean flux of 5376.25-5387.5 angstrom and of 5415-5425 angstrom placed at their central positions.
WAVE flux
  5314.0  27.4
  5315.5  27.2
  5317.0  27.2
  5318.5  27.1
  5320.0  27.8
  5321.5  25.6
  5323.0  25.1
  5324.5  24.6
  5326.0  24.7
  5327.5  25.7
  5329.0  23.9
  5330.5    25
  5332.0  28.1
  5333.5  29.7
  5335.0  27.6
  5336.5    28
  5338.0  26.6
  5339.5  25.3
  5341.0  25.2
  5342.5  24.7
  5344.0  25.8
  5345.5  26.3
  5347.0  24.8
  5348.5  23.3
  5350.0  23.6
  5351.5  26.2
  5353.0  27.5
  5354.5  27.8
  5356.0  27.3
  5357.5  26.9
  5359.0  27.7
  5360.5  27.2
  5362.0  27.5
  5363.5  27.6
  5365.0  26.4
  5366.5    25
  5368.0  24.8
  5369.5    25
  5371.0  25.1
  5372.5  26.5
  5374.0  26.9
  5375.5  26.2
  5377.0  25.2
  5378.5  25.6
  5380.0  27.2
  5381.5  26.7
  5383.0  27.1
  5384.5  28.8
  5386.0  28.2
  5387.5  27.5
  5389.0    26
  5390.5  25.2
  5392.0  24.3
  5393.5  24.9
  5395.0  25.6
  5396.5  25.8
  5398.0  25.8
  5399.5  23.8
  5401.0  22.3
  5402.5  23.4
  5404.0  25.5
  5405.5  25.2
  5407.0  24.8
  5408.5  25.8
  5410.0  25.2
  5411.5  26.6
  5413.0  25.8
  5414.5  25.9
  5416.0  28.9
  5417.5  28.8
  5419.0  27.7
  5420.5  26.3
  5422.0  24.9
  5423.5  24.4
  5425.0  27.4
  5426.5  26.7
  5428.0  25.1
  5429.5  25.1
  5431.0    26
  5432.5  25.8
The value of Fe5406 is 1.80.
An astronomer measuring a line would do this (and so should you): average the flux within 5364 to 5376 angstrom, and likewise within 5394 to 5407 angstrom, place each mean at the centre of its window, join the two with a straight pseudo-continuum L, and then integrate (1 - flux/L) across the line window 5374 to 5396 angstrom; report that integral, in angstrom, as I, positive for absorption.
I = -1.0 angstrom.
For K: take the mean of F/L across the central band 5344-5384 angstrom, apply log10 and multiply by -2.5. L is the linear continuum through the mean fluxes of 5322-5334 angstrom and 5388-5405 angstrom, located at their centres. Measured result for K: -0.04 mag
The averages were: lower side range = 25.8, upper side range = 24.8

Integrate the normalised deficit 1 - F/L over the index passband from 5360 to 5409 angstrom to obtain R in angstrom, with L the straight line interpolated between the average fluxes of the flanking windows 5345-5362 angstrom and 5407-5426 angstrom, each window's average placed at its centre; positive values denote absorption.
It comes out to 1.0 angstrom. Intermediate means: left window 26.3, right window 26.4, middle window 25.8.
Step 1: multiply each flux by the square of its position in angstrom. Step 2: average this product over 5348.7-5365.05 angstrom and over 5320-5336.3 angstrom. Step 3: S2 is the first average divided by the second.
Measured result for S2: 1.0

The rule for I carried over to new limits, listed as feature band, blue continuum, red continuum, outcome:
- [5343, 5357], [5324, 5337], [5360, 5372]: 0.19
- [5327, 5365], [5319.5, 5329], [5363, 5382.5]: -1.05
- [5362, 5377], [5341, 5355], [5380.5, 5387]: 0.46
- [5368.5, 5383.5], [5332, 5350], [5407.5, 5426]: 0.09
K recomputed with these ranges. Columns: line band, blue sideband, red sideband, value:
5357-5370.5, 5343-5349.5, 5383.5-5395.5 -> -0.04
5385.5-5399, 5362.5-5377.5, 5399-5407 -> -0.05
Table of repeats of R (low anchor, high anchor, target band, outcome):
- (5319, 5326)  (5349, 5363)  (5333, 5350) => 0.24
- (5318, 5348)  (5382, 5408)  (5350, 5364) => -0.67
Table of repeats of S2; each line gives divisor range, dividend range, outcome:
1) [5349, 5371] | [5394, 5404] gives 0.94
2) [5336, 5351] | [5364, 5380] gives 1.03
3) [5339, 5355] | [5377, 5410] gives 1.03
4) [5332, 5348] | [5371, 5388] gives 1.03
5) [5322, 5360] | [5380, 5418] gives 1.02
